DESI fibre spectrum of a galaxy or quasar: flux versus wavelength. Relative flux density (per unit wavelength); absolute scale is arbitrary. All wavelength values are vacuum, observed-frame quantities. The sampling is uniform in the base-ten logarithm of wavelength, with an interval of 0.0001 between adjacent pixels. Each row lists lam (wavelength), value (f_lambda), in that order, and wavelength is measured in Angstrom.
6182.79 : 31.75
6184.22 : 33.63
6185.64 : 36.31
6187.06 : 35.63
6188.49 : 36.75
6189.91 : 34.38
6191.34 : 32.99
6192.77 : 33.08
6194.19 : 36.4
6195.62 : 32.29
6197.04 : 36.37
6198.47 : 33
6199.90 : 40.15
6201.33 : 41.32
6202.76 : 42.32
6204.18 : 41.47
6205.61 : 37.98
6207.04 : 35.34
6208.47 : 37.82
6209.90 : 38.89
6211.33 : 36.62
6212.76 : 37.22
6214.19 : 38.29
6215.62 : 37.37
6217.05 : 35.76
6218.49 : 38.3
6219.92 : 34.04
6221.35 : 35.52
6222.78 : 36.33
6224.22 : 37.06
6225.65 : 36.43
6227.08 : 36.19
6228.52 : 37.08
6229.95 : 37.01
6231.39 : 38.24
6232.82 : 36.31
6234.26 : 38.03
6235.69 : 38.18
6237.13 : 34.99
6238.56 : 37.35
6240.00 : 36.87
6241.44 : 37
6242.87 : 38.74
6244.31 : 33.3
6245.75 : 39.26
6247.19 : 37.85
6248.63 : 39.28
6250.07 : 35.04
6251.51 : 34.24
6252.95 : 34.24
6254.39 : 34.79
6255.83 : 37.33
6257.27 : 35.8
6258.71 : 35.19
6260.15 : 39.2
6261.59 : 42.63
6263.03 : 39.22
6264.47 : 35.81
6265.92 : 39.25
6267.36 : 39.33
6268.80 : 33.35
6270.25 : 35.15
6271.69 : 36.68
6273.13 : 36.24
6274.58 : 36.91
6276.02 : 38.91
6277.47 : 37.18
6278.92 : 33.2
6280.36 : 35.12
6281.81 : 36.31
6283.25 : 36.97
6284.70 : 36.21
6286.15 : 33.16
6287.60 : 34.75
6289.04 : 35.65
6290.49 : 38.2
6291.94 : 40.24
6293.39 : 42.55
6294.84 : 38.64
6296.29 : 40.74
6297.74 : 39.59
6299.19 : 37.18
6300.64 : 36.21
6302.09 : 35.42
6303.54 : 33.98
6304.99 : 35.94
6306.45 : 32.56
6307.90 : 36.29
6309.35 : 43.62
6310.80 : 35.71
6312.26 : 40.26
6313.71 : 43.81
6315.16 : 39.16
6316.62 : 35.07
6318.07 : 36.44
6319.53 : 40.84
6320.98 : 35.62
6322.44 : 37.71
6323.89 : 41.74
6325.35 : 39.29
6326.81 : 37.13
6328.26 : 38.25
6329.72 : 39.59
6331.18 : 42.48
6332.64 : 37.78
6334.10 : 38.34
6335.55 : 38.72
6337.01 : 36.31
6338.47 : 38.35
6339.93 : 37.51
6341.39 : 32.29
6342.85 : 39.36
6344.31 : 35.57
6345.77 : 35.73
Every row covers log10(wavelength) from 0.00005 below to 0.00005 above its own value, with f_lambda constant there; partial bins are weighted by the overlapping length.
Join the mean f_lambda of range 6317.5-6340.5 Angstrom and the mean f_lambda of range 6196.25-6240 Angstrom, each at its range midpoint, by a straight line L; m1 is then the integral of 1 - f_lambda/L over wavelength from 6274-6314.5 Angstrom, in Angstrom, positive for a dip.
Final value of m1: 0.9 Angstrom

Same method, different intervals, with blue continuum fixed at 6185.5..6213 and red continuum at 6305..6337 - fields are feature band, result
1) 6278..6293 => 0.7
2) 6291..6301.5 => -0.3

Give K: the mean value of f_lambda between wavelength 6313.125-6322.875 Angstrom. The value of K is 38.3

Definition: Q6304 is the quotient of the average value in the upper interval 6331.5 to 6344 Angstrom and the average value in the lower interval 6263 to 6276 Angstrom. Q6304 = 1.0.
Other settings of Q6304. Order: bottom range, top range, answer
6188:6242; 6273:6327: 1.02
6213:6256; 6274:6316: 1.02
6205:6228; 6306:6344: 1.04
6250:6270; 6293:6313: 1.02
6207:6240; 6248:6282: 0.99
